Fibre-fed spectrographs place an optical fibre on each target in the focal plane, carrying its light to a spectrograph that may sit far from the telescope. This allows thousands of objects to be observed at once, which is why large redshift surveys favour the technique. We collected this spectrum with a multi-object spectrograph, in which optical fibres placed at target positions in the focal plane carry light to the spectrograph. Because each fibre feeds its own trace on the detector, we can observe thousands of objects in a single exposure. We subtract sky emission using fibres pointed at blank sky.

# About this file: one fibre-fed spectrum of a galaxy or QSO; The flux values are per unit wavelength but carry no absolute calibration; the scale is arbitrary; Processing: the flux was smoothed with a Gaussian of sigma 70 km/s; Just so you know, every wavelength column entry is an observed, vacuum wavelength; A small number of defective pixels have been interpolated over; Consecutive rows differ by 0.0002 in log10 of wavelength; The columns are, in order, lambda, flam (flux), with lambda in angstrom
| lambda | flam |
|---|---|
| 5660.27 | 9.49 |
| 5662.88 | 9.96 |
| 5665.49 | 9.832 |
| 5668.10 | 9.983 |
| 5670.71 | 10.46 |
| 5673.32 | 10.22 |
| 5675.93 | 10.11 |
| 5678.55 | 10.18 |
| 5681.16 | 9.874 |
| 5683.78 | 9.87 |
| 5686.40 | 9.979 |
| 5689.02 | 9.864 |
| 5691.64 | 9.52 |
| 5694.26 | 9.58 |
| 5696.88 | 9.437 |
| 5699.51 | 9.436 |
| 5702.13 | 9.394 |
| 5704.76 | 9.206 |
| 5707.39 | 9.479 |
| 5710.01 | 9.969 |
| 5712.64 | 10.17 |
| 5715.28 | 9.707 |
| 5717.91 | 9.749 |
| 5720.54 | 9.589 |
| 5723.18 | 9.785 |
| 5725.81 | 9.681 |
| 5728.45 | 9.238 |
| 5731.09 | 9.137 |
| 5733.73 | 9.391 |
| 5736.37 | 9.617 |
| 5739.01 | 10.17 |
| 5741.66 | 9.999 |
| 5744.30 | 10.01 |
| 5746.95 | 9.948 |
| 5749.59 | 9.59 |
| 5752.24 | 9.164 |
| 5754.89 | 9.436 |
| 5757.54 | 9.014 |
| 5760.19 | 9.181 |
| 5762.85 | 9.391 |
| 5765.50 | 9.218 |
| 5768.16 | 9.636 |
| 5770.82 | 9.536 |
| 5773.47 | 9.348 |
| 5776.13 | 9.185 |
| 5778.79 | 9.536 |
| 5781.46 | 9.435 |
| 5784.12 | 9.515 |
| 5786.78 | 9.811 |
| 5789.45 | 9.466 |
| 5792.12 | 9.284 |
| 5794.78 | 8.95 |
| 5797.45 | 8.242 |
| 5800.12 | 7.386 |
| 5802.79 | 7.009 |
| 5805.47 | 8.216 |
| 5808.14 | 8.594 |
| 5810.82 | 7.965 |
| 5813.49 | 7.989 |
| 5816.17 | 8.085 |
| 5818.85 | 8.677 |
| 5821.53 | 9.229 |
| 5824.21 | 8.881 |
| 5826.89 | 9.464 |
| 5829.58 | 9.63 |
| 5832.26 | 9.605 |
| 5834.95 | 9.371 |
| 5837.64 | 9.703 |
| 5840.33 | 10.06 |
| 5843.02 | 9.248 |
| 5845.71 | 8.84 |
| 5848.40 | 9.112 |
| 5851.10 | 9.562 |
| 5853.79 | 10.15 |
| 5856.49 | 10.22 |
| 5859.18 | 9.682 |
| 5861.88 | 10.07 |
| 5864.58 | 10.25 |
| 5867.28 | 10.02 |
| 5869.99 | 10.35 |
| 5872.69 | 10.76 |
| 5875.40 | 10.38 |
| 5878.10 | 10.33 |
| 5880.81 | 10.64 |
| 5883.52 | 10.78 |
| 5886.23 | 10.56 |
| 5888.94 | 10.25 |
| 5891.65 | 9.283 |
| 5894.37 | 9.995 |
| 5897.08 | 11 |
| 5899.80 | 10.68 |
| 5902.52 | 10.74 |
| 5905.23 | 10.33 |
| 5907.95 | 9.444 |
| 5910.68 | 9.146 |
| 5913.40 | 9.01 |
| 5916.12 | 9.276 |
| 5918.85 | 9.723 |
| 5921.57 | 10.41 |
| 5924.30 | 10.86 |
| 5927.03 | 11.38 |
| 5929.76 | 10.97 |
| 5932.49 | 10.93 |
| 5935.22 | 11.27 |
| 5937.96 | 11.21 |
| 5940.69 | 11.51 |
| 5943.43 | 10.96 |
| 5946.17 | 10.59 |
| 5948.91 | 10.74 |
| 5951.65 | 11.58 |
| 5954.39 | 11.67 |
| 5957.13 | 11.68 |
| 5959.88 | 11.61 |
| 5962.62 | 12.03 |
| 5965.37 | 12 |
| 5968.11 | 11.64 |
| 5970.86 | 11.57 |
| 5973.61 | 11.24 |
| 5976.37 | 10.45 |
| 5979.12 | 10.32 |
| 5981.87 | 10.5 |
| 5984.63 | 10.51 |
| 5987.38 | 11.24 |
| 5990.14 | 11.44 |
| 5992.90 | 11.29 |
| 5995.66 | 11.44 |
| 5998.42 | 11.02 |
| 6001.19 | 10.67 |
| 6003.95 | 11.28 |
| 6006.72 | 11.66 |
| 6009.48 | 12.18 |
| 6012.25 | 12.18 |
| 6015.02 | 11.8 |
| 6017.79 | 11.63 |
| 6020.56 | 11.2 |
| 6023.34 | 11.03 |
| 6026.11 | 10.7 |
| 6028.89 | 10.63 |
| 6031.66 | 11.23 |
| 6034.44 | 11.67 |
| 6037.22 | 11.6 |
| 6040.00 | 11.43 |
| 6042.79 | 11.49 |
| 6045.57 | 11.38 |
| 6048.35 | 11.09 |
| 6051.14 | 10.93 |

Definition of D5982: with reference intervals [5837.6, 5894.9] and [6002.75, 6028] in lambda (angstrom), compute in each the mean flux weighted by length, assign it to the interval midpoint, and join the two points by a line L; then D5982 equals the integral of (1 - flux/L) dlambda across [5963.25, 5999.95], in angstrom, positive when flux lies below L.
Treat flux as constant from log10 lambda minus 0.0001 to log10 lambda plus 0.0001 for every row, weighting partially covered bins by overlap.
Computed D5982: 0.1 angstrom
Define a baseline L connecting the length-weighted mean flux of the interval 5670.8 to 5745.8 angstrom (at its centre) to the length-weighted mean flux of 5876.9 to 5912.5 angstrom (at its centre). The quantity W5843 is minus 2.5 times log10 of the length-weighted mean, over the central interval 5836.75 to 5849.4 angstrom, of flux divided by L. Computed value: 0.08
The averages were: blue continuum 9.74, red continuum 10.2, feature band 9.39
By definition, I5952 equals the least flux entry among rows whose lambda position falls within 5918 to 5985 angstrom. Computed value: 9.723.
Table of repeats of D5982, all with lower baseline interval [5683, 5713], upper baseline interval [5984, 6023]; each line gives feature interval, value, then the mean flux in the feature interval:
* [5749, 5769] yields 1.4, 9.31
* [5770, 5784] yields 0.9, 9.41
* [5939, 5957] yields -0.2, 11.2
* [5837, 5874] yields 2.4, 9.86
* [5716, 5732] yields 0.4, 9.55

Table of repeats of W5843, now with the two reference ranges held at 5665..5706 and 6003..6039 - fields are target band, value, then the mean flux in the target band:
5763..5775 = 0.09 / 9.43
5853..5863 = 0.07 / 10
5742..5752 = 0.03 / 9.8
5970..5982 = 0.04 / 10.8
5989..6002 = 0.01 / 11.2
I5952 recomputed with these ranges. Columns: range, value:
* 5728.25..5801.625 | 7.386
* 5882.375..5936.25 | 9.01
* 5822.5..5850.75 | 8.84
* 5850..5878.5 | 9.562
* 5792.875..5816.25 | 7.009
